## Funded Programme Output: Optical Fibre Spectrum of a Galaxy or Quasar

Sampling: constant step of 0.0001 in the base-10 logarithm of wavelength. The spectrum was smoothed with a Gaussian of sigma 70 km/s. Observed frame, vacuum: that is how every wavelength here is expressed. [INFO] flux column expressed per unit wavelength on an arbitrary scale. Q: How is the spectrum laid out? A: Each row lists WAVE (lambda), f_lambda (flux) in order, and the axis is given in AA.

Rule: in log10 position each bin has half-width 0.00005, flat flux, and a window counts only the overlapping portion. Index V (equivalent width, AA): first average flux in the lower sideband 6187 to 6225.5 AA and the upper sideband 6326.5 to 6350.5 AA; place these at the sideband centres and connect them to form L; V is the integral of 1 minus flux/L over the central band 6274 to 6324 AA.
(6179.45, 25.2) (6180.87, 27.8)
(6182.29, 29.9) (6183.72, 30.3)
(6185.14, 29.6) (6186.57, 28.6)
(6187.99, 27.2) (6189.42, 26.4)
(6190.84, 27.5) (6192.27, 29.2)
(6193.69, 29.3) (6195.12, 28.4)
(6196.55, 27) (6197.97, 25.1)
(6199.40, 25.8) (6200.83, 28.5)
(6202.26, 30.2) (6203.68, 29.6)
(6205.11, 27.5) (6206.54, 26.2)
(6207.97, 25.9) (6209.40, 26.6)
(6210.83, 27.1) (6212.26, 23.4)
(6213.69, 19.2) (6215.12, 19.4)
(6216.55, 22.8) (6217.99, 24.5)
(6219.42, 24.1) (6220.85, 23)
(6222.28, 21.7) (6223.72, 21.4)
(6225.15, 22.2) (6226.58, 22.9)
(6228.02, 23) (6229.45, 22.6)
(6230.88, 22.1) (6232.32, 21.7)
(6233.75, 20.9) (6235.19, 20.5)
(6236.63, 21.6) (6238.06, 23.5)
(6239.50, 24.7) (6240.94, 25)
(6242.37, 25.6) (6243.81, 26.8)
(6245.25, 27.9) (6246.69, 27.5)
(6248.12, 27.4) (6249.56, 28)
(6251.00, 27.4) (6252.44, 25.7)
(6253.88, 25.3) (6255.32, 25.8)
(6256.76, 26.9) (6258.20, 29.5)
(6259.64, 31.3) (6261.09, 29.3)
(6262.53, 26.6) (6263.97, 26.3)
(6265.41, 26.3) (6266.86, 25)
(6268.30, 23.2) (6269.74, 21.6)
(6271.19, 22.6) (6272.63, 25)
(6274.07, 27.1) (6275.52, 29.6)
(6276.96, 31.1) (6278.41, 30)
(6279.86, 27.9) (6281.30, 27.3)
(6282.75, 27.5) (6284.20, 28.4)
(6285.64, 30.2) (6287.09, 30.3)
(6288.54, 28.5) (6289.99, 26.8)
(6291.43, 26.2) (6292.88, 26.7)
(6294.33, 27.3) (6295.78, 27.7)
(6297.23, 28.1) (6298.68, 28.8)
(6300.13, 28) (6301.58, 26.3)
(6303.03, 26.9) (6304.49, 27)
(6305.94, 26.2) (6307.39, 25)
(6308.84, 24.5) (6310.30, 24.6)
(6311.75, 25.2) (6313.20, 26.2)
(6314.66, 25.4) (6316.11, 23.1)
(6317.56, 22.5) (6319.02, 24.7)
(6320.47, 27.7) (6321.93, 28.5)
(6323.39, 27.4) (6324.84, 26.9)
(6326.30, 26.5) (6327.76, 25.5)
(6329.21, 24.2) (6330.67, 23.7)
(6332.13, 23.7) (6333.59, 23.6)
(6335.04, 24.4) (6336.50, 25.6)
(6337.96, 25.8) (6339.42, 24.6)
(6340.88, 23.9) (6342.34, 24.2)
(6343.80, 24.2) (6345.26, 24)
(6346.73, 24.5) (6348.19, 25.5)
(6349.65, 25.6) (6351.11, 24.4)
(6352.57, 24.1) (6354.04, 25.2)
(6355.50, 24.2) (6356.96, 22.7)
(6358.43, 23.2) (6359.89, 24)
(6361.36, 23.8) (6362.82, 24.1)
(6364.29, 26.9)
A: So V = -4.42 AA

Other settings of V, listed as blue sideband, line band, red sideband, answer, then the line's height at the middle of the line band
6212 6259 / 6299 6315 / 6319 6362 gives -0.9 AA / 24.6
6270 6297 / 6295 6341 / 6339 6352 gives 0.4 AA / 25.9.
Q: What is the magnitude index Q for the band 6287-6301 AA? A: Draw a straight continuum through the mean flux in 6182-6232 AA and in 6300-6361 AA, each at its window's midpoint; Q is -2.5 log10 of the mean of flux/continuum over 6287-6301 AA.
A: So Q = -0.103 mag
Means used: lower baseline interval 25.6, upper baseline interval 25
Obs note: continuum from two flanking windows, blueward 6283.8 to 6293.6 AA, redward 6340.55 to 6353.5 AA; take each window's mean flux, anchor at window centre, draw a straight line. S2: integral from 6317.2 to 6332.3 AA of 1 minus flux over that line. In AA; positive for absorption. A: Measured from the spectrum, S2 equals 0.11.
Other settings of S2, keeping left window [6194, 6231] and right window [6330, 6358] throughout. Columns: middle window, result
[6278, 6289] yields -1.9 AA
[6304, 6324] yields -0.9 AA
